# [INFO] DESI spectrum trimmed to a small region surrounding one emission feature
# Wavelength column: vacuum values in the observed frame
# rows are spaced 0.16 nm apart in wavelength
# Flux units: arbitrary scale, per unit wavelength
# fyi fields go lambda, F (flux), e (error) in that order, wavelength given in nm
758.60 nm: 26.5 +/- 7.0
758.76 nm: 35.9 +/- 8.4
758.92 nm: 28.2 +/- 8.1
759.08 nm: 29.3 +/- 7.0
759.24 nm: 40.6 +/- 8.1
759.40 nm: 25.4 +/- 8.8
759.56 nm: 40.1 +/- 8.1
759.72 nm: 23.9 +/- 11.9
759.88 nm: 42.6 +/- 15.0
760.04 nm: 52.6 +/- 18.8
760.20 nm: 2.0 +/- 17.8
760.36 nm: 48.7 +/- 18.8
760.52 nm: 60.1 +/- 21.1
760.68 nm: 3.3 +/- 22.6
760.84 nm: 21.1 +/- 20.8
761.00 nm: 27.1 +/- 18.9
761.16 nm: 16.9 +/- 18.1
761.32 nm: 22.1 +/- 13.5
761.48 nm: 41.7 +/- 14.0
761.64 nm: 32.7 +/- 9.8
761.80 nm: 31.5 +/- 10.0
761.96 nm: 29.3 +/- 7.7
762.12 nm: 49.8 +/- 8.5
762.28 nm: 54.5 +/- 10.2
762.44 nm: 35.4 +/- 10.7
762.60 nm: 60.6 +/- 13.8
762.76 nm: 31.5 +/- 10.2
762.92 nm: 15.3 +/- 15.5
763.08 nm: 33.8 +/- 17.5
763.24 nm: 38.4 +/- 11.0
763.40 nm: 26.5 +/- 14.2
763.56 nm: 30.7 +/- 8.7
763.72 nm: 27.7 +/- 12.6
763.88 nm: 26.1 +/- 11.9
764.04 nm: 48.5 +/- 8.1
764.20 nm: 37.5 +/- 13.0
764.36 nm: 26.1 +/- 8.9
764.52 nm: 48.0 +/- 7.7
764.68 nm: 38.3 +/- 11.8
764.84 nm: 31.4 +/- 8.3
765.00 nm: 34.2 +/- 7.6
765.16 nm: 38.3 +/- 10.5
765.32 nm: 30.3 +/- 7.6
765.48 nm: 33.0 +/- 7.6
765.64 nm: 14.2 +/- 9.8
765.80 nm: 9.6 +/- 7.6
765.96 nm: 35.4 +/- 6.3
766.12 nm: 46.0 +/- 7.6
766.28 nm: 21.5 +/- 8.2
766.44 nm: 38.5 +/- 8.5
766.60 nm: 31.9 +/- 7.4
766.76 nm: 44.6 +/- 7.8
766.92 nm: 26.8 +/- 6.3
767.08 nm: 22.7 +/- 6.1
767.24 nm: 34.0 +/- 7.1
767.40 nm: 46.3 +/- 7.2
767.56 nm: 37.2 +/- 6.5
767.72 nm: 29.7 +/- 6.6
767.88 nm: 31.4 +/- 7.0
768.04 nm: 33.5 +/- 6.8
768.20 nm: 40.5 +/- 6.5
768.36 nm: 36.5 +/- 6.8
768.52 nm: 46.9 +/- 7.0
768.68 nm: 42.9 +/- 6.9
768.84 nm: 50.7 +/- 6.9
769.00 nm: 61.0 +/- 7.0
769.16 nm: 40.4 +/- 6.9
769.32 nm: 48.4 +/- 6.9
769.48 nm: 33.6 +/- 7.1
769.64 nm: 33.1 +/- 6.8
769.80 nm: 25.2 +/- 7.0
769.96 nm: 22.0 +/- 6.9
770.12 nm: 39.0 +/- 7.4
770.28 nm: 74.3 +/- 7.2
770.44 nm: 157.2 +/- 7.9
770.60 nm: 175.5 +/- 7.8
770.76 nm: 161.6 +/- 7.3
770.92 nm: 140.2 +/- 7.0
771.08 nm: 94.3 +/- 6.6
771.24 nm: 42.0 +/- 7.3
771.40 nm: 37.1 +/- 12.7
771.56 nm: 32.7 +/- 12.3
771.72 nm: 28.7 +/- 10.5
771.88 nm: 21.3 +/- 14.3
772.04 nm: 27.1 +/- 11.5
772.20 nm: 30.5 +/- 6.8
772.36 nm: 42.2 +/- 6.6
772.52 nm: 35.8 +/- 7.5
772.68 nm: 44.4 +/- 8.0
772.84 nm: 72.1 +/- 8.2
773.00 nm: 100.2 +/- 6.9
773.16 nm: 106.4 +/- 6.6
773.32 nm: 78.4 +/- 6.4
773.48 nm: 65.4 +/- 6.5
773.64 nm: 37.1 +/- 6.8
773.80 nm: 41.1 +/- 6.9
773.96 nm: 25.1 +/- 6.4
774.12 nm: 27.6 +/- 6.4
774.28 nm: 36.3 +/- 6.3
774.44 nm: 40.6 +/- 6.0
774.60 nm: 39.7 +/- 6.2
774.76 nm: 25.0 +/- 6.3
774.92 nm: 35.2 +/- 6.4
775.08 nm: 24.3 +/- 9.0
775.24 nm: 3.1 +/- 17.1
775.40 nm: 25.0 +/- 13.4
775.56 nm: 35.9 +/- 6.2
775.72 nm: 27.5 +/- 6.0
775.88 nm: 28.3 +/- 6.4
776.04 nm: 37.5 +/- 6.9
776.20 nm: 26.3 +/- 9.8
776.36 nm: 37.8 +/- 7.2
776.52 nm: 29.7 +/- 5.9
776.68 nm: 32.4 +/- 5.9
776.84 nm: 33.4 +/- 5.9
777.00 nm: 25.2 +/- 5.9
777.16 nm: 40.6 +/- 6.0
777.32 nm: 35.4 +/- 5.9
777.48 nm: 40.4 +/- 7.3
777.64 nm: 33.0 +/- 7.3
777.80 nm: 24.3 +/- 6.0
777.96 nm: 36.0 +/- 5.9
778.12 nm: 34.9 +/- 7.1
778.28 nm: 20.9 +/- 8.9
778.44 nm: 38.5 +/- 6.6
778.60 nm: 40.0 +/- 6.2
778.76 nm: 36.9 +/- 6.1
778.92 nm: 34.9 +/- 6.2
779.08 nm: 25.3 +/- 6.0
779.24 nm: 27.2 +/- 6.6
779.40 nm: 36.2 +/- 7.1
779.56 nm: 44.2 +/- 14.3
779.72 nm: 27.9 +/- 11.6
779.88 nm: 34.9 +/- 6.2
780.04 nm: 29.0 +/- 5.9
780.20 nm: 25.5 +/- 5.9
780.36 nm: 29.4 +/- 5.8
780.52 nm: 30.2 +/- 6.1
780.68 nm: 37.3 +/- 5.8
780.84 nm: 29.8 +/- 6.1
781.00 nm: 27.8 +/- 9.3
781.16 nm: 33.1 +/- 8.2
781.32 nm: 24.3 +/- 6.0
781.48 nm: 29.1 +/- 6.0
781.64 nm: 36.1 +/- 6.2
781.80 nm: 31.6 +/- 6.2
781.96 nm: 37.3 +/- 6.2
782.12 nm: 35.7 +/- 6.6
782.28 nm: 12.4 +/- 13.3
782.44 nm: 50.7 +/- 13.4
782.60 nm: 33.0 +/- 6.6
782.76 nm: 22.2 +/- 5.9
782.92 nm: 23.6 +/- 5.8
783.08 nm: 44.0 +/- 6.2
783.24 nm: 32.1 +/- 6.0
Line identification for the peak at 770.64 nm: H-alpha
